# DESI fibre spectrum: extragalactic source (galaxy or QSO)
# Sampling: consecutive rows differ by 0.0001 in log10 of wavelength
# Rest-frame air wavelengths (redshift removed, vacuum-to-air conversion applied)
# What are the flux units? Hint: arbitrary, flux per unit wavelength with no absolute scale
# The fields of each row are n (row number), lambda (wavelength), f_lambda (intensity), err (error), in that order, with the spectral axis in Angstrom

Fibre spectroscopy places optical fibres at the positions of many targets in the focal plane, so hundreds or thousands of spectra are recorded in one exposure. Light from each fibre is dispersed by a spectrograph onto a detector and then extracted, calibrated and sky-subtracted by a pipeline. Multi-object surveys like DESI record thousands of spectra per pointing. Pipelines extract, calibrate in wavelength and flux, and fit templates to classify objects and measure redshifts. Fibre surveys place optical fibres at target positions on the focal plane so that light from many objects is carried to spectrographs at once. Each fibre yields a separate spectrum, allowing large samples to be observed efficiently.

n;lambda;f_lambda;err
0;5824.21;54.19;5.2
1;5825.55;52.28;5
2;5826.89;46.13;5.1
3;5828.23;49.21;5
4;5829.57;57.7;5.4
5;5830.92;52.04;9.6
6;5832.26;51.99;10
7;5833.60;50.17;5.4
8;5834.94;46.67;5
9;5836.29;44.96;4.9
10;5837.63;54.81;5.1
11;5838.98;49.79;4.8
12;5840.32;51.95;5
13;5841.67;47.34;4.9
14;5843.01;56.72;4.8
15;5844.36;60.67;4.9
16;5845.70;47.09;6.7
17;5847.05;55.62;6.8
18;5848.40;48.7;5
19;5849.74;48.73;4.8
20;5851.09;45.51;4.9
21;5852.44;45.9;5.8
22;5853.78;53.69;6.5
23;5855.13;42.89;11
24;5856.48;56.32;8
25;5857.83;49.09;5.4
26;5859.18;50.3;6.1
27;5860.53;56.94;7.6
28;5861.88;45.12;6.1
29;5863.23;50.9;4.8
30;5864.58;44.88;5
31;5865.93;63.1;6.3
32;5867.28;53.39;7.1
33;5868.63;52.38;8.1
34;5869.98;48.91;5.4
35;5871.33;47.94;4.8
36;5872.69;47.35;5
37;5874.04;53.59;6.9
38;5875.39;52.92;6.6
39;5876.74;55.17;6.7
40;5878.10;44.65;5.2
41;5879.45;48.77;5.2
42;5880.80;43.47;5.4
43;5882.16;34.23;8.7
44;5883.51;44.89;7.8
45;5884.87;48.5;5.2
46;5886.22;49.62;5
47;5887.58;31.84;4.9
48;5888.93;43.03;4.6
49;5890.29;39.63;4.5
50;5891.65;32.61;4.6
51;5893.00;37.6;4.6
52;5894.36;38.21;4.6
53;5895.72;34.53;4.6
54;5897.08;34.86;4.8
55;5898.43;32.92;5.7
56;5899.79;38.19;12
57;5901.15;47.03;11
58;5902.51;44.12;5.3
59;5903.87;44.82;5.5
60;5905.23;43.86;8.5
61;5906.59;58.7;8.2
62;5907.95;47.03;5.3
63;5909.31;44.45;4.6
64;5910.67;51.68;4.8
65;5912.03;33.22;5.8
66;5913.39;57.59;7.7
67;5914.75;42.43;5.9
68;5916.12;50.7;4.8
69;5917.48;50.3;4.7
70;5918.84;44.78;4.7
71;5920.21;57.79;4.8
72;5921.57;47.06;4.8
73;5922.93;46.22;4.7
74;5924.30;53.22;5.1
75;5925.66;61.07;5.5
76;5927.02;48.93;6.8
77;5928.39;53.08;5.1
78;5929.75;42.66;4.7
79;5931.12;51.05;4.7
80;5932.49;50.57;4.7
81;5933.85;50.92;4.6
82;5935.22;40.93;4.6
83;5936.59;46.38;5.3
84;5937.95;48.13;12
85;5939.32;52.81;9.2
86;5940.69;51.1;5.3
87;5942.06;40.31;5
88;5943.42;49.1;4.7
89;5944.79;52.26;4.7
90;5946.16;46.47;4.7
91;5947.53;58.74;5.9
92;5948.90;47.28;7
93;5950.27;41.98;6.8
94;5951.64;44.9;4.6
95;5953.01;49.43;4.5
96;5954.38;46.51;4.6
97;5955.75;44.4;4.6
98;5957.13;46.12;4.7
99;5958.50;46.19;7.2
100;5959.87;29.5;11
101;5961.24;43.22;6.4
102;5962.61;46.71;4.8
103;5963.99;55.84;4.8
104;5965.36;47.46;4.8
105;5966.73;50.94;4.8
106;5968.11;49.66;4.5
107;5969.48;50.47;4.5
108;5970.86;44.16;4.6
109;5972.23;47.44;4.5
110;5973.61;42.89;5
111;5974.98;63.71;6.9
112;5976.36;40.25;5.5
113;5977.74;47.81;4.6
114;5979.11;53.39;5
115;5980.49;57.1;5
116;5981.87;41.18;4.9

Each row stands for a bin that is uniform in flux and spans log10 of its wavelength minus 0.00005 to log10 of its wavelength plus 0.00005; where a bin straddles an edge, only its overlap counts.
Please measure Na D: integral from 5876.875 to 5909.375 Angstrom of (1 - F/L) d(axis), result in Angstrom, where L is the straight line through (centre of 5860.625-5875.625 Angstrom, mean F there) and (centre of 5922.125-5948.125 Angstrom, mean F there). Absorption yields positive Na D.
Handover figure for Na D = 5.4 Angstrom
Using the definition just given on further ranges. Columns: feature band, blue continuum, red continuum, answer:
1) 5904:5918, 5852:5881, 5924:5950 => 0.6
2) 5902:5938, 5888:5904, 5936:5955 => -4.5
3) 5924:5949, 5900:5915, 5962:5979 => -1.0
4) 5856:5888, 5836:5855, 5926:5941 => 0.8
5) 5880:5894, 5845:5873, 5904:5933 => 2.6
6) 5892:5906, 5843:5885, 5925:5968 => 2.7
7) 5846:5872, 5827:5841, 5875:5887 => -1.0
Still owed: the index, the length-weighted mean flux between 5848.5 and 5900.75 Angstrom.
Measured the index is 45.9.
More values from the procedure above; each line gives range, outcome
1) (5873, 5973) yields 46.3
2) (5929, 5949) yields 48.6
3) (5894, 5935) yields 46.7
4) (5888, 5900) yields 36.7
